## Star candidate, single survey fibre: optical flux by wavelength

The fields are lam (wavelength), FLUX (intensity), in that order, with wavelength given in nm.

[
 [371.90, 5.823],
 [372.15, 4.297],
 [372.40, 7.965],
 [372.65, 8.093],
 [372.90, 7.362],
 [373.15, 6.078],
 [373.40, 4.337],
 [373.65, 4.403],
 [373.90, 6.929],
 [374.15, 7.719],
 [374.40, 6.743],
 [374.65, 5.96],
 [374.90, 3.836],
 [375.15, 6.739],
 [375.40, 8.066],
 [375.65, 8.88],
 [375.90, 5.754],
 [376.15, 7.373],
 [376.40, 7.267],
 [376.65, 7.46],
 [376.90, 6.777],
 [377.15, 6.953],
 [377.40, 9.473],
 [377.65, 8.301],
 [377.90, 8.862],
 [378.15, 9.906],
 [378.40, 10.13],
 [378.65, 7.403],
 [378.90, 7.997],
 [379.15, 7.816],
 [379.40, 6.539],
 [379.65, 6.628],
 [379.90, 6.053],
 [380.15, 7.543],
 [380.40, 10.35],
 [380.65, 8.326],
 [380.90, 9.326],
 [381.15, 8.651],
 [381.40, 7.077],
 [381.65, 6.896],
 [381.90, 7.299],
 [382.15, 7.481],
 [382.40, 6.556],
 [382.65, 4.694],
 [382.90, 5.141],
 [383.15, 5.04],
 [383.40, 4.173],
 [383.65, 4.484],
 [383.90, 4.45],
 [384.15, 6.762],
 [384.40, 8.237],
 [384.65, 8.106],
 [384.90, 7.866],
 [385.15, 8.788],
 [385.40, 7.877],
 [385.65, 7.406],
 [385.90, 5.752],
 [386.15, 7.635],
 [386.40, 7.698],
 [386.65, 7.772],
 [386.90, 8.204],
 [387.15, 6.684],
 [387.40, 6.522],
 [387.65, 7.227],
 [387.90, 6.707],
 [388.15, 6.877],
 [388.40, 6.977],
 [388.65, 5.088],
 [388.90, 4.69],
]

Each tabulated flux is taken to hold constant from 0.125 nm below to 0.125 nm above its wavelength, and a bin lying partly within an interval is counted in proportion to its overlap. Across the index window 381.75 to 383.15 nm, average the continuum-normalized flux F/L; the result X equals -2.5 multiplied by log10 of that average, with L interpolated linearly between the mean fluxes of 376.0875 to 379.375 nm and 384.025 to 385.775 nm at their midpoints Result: 0.28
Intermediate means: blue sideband 8.1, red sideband 7.86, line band 6.14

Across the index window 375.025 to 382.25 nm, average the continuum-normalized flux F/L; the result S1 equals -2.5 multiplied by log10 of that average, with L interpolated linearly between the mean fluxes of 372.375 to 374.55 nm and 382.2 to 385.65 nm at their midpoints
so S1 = -0.21 mag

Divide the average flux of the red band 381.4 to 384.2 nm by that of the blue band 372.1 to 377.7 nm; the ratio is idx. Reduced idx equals 0.8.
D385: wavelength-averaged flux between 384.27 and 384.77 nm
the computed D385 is 8.16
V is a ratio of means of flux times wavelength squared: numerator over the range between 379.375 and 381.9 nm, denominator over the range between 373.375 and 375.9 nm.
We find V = 1.25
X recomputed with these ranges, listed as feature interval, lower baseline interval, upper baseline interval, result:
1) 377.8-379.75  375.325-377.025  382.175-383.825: -0.24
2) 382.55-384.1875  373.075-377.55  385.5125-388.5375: 0.39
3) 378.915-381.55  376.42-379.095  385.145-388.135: 0.02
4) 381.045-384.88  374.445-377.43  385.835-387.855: 0.12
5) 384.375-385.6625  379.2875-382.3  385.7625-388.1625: -0.11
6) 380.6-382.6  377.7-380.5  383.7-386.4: 0.02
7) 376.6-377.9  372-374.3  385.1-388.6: -0.20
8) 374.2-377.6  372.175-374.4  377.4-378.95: 0.10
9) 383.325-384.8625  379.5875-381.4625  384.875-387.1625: 0.24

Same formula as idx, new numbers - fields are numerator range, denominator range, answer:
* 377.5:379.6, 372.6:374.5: 1.30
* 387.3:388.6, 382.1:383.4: 1.22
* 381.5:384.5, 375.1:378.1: 0.77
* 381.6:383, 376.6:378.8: 0.76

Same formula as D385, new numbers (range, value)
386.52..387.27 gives 7.56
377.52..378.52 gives 9.3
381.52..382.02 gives 7.1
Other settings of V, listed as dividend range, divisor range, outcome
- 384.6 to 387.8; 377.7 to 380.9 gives 0.95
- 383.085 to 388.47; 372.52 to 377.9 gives 1.05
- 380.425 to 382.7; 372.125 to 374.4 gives 1.23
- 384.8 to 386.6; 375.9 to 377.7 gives 1.06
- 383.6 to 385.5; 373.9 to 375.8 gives 1.10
